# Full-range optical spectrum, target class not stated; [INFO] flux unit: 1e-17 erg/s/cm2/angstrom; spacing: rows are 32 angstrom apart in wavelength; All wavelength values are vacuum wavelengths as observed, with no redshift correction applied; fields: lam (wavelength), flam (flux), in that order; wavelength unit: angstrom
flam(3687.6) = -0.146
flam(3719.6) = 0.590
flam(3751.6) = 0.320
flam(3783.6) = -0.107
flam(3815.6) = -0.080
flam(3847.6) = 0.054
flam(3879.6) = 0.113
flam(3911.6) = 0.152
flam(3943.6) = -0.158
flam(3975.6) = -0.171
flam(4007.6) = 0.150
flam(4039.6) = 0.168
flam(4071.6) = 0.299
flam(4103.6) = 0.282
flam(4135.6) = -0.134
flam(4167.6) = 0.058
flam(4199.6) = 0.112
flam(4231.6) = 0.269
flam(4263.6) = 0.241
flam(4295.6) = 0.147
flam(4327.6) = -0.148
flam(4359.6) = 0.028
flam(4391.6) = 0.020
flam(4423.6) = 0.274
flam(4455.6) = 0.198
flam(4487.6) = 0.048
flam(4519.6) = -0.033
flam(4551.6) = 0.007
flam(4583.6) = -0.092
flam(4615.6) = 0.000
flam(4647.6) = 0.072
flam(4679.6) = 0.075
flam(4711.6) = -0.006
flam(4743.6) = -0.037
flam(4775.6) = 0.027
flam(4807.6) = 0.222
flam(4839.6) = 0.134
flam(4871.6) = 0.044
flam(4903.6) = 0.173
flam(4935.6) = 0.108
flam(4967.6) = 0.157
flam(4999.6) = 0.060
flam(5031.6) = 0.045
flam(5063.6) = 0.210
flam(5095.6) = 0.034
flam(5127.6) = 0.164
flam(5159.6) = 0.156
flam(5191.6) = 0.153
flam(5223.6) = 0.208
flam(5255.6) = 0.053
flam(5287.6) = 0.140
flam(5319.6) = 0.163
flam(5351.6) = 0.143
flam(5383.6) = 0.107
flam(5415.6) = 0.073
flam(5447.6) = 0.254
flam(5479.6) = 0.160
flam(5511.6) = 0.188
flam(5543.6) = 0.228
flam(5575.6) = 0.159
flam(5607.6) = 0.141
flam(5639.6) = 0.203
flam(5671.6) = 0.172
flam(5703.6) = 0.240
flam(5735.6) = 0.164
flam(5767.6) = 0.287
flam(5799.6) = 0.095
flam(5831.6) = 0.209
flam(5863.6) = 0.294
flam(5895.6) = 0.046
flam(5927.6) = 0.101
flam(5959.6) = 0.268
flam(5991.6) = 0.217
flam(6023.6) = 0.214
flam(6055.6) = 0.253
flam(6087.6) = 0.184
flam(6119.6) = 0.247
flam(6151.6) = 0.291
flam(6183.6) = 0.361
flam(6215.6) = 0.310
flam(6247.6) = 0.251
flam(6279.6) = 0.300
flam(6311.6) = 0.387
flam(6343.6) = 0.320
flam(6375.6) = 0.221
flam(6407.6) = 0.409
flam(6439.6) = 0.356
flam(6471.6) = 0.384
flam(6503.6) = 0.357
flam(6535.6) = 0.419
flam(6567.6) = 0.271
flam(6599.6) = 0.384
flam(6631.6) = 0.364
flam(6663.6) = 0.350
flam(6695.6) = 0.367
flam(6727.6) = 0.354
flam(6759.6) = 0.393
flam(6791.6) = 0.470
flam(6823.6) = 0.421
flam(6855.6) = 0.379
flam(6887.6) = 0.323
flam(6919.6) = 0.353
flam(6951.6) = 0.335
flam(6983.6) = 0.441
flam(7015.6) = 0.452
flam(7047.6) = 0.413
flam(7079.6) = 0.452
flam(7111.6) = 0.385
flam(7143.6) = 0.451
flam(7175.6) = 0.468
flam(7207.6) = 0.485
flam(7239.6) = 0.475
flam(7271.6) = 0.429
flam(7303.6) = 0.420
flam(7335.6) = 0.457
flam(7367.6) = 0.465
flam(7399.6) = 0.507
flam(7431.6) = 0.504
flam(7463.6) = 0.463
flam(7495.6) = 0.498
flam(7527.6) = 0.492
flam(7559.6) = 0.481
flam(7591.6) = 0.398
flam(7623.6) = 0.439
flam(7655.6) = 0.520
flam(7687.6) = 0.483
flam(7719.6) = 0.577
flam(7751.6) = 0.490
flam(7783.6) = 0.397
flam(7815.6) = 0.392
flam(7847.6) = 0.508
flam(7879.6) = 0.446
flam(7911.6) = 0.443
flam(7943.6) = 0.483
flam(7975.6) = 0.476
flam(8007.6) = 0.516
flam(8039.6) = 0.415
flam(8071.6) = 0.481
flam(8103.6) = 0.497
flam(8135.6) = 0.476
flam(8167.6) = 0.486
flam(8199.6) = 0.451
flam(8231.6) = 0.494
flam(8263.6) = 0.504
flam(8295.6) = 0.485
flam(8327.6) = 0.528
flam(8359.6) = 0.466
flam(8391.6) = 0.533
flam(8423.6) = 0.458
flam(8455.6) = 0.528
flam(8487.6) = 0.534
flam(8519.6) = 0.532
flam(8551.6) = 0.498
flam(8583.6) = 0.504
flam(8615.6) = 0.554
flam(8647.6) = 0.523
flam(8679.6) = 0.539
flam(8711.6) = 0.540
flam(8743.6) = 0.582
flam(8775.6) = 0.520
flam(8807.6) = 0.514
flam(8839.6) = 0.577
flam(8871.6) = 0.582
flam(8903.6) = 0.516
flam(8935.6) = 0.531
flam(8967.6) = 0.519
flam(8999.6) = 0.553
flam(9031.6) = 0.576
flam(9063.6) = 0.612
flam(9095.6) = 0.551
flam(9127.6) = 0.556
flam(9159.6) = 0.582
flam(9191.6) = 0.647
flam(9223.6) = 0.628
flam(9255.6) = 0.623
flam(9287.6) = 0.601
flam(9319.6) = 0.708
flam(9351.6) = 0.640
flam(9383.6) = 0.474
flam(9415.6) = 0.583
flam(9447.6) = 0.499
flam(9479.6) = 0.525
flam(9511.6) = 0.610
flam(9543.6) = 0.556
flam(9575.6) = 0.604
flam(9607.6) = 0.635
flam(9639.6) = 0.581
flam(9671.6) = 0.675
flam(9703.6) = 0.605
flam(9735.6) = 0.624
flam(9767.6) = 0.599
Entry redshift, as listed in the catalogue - 0.601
